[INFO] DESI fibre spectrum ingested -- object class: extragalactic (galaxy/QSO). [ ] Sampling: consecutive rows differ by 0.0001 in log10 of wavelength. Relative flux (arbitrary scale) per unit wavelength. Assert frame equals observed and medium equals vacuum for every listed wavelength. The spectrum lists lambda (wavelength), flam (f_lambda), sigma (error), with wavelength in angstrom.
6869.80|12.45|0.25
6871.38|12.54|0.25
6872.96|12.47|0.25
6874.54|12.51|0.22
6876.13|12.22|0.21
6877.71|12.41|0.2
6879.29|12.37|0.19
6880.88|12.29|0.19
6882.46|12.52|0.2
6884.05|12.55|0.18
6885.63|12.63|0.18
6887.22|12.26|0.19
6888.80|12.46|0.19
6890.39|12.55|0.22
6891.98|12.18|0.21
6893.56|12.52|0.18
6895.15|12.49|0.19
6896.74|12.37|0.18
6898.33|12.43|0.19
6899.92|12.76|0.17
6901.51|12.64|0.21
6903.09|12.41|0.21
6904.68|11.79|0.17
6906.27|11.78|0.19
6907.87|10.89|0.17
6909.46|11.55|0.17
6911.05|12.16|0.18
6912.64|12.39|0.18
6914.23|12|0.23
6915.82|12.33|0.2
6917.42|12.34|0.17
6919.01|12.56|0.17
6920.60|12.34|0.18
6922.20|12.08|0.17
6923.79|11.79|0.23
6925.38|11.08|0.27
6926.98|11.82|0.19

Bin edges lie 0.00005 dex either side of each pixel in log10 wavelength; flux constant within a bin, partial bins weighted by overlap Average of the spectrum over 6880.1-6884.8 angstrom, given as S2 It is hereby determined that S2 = 12.5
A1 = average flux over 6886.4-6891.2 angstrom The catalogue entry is 12.4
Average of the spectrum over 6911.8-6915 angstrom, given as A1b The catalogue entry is 12.2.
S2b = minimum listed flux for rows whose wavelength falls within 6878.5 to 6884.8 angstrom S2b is 12.29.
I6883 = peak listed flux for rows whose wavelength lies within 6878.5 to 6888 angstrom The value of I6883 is 12.63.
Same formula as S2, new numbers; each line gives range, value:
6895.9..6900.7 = 12.5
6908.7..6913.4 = 12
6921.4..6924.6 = 12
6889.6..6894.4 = 12.4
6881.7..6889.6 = 12.5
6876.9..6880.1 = 12.4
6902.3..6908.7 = 11.7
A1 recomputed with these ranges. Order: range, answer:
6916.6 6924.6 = 12.2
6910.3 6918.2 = 12.2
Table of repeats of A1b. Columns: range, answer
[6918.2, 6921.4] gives 12.5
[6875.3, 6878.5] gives 12.3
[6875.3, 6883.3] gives 12.4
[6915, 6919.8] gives 12.4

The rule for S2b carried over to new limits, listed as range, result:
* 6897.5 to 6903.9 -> 12.41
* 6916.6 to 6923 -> 12.08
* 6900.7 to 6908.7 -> 10.89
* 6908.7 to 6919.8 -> 11.55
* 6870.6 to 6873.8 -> 12.47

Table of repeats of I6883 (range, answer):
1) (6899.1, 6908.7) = 12.76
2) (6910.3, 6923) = 12.56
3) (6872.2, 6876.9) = 12.51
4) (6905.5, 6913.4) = 12.39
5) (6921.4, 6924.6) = 12.08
